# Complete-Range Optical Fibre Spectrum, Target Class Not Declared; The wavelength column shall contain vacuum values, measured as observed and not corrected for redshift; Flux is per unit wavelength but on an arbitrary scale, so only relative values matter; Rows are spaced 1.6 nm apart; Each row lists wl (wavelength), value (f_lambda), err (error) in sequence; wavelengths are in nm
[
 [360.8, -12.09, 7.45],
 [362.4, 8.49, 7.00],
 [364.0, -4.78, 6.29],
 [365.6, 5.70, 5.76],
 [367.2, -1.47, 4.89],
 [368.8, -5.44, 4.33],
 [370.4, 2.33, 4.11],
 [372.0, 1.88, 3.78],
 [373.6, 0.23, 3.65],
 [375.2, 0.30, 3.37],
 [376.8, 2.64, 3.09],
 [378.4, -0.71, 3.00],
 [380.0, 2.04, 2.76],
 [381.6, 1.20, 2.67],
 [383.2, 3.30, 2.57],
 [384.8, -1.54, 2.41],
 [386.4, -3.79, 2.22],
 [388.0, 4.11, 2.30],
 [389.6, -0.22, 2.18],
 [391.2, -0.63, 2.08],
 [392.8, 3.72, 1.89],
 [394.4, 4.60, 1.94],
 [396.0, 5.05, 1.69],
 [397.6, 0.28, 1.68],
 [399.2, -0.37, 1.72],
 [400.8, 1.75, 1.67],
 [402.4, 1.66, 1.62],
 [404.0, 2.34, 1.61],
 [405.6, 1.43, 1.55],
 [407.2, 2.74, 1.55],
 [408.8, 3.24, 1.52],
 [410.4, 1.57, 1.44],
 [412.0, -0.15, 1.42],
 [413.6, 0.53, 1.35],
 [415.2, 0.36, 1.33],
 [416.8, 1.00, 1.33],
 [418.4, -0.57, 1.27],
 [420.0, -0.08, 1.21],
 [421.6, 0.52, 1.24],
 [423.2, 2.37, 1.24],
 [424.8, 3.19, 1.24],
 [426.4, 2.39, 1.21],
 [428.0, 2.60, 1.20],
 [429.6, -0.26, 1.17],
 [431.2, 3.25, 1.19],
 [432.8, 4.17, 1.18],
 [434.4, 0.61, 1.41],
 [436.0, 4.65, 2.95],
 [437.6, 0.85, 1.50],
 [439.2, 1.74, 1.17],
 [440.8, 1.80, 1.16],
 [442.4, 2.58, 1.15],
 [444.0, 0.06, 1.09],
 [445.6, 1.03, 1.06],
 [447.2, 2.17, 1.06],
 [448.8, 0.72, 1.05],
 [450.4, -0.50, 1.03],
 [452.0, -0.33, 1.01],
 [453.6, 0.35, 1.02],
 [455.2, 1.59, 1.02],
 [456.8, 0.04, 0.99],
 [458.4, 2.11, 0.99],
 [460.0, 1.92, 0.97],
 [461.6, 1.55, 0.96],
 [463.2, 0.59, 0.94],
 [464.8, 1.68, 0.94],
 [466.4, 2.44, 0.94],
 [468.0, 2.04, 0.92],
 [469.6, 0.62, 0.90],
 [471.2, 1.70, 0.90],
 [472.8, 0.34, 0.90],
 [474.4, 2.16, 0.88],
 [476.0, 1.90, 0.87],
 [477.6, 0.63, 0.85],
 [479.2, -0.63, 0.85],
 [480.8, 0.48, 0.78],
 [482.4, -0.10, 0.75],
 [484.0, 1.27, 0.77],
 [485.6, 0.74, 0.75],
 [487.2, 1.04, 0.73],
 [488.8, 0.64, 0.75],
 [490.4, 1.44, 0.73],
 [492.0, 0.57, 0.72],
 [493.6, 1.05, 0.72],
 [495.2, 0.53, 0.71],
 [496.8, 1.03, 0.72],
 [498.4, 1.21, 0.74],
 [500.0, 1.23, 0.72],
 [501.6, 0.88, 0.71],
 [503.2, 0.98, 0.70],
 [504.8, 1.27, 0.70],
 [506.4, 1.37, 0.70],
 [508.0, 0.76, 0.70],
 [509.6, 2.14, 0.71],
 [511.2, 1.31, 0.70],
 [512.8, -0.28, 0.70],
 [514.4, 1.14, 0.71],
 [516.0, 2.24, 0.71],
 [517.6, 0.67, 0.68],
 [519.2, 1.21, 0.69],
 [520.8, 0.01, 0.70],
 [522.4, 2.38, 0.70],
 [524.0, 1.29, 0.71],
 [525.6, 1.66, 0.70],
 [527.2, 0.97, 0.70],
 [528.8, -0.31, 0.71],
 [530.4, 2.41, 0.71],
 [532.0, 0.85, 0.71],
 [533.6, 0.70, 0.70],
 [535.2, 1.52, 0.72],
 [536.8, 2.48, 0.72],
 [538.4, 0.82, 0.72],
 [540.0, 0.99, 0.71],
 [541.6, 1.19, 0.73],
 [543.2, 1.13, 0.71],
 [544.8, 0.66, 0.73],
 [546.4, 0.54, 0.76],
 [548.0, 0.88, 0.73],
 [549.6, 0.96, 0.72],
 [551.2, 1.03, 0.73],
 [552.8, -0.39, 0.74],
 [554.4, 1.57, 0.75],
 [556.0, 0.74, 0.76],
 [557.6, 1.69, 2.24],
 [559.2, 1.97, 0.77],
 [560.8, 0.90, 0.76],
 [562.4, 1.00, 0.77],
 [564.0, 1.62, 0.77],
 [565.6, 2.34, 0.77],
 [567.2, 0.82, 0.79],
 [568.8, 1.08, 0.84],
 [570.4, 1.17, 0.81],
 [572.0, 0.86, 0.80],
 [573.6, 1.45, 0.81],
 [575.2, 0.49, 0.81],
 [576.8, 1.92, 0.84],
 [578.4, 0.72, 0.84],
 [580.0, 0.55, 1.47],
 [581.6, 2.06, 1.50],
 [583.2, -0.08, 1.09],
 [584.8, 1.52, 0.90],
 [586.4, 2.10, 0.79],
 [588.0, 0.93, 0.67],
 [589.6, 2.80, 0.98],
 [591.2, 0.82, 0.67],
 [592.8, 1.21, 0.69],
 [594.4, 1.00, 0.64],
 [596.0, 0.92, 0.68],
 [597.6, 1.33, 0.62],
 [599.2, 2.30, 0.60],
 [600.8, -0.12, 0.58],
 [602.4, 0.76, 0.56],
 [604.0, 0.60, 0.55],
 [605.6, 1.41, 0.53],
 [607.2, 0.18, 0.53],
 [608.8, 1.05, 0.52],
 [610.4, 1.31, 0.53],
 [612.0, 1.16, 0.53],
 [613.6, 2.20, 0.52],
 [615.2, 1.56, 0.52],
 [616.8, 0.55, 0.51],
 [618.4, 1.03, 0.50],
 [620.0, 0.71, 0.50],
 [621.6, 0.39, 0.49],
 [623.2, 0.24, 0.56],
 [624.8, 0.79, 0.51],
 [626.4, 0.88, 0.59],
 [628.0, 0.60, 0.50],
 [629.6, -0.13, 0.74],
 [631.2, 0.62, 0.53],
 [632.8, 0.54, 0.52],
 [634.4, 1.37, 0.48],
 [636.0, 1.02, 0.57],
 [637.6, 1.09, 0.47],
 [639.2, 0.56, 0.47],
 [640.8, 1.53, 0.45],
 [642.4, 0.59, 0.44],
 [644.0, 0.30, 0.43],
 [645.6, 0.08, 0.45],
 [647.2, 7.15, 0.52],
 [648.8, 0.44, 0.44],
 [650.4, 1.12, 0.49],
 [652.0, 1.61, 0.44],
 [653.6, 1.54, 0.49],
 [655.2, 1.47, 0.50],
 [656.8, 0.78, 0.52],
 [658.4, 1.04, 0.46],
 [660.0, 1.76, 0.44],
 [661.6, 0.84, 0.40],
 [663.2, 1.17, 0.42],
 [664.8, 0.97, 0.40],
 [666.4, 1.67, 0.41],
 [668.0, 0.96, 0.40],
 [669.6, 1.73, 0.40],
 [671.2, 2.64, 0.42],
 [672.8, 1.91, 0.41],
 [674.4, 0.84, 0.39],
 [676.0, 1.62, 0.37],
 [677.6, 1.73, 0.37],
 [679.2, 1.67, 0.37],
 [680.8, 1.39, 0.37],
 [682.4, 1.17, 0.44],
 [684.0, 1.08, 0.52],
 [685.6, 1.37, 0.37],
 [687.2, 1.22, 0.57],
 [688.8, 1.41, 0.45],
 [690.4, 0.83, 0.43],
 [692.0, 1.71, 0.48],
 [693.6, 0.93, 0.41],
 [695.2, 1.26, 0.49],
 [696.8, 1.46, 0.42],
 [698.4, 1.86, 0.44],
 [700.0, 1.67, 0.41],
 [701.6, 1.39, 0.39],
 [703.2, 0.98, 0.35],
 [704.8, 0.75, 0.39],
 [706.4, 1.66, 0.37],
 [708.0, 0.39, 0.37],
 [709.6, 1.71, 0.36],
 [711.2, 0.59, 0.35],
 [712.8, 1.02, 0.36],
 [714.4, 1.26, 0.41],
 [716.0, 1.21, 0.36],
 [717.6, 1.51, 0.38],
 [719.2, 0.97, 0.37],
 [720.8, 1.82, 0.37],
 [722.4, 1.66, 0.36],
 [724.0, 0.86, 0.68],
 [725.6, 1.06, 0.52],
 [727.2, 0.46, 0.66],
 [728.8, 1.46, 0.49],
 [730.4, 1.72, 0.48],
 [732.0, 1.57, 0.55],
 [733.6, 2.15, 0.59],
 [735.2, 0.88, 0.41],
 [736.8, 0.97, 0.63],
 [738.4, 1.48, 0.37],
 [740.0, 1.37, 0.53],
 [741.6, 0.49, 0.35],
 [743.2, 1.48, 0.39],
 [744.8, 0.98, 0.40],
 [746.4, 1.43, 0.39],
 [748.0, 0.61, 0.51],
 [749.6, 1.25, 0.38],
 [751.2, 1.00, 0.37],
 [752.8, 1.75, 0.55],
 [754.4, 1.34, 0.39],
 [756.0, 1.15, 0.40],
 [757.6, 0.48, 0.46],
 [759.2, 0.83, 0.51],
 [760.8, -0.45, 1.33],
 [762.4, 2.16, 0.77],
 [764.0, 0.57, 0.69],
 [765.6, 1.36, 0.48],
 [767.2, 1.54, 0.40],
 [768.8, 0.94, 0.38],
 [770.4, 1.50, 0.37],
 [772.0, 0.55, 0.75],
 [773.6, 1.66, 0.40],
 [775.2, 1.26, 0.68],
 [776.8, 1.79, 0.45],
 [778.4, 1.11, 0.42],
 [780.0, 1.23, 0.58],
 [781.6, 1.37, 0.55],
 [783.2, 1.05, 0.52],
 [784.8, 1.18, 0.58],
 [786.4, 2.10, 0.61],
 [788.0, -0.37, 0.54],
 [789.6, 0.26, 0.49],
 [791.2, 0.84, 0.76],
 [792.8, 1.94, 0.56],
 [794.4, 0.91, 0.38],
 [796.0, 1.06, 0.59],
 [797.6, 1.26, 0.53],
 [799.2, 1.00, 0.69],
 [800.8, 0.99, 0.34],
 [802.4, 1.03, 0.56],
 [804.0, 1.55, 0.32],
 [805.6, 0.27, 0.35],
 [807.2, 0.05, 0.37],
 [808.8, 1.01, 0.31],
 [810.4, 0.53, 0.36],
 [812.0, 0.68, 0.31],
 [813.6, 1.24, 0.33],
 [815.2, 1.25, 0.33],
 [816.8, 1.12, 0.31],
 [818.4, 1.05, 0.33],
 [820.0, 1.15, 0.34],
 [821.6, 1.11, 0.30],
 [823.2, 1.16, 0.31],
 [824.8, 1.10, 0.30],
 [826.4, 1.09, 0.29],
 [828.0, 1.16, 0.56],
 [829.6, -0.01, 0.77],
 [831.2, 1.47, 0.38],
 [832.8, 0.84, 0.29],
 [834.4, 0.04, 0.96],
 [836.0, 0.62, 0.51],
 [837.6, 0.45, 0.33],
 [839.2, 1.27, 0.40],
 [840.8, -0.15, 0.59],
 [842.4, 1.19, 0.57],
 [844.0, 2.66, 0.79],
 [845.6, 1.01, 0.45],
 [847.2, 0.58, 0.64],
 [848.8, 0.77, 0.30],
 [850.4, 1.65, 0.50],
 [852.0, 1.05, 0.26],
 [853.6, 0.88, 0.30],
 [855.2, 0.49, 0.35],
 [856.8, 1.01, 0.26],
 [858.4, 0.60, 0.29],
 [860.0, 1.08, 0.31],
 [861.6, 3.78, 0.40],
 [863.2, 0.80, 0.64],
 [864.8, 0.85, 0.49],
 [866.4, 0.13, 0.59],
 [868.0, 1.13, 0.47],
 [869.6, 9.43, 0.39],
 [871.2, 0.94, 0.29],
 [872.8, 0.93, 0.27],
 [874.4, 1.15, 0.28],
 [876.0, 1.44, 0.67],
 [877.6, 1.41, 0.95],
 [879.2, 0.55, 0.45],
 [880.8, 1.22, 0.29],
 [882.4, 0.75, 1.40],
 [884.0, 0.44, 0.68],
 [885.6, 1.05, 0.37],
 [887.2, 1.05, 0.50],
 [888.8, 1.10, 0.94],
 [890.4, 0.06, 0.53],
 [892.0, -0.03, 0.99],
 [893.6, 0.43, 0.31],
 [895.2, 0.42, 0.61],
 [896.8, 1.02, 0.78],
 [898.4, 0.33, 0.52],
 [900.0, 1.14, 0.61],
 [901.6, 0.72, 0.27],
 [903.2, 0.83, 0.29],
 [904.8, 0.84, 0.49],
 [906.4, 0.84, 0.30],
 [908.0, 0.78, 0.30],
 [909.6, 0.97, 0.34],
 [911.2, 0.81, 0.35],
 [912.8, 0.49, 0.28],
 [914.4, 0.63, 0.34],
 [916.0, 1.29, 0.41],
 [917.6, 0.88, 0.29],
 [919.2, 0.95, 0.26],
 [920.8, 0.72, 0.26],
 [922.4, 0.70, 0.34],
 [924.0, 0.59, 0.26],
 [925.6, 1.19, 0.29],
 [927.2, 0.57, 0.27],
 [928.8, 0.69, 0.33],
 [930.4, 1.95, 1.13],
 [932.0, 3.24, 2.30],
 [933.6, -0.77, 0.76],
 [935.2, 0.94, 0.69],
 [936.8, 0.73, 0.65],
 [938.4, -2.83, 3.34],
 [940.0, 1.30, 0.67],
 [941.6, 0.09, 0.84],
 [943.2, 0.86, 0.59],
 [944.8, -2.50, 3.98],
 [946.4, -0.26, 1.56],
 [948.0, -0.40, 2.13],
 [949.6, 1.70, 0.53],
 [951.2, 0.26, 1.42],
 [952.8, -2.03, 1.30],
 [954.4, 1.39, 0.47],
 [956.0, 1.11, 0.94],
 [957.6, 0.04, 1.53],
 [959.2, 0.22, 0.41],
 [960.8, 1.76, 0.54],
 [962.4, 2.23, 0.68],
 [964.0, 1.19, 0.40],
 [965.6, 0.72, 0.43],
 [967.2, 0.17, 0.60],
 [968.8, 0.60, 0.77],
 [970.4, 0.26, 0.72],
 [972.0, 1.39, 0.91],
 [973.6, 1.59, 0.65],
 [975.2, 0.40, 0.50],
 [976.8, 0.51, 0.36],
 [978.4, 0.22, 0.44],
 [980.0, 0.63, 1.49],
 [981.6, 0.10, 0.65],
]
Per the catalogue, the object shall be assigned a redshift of 0.736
